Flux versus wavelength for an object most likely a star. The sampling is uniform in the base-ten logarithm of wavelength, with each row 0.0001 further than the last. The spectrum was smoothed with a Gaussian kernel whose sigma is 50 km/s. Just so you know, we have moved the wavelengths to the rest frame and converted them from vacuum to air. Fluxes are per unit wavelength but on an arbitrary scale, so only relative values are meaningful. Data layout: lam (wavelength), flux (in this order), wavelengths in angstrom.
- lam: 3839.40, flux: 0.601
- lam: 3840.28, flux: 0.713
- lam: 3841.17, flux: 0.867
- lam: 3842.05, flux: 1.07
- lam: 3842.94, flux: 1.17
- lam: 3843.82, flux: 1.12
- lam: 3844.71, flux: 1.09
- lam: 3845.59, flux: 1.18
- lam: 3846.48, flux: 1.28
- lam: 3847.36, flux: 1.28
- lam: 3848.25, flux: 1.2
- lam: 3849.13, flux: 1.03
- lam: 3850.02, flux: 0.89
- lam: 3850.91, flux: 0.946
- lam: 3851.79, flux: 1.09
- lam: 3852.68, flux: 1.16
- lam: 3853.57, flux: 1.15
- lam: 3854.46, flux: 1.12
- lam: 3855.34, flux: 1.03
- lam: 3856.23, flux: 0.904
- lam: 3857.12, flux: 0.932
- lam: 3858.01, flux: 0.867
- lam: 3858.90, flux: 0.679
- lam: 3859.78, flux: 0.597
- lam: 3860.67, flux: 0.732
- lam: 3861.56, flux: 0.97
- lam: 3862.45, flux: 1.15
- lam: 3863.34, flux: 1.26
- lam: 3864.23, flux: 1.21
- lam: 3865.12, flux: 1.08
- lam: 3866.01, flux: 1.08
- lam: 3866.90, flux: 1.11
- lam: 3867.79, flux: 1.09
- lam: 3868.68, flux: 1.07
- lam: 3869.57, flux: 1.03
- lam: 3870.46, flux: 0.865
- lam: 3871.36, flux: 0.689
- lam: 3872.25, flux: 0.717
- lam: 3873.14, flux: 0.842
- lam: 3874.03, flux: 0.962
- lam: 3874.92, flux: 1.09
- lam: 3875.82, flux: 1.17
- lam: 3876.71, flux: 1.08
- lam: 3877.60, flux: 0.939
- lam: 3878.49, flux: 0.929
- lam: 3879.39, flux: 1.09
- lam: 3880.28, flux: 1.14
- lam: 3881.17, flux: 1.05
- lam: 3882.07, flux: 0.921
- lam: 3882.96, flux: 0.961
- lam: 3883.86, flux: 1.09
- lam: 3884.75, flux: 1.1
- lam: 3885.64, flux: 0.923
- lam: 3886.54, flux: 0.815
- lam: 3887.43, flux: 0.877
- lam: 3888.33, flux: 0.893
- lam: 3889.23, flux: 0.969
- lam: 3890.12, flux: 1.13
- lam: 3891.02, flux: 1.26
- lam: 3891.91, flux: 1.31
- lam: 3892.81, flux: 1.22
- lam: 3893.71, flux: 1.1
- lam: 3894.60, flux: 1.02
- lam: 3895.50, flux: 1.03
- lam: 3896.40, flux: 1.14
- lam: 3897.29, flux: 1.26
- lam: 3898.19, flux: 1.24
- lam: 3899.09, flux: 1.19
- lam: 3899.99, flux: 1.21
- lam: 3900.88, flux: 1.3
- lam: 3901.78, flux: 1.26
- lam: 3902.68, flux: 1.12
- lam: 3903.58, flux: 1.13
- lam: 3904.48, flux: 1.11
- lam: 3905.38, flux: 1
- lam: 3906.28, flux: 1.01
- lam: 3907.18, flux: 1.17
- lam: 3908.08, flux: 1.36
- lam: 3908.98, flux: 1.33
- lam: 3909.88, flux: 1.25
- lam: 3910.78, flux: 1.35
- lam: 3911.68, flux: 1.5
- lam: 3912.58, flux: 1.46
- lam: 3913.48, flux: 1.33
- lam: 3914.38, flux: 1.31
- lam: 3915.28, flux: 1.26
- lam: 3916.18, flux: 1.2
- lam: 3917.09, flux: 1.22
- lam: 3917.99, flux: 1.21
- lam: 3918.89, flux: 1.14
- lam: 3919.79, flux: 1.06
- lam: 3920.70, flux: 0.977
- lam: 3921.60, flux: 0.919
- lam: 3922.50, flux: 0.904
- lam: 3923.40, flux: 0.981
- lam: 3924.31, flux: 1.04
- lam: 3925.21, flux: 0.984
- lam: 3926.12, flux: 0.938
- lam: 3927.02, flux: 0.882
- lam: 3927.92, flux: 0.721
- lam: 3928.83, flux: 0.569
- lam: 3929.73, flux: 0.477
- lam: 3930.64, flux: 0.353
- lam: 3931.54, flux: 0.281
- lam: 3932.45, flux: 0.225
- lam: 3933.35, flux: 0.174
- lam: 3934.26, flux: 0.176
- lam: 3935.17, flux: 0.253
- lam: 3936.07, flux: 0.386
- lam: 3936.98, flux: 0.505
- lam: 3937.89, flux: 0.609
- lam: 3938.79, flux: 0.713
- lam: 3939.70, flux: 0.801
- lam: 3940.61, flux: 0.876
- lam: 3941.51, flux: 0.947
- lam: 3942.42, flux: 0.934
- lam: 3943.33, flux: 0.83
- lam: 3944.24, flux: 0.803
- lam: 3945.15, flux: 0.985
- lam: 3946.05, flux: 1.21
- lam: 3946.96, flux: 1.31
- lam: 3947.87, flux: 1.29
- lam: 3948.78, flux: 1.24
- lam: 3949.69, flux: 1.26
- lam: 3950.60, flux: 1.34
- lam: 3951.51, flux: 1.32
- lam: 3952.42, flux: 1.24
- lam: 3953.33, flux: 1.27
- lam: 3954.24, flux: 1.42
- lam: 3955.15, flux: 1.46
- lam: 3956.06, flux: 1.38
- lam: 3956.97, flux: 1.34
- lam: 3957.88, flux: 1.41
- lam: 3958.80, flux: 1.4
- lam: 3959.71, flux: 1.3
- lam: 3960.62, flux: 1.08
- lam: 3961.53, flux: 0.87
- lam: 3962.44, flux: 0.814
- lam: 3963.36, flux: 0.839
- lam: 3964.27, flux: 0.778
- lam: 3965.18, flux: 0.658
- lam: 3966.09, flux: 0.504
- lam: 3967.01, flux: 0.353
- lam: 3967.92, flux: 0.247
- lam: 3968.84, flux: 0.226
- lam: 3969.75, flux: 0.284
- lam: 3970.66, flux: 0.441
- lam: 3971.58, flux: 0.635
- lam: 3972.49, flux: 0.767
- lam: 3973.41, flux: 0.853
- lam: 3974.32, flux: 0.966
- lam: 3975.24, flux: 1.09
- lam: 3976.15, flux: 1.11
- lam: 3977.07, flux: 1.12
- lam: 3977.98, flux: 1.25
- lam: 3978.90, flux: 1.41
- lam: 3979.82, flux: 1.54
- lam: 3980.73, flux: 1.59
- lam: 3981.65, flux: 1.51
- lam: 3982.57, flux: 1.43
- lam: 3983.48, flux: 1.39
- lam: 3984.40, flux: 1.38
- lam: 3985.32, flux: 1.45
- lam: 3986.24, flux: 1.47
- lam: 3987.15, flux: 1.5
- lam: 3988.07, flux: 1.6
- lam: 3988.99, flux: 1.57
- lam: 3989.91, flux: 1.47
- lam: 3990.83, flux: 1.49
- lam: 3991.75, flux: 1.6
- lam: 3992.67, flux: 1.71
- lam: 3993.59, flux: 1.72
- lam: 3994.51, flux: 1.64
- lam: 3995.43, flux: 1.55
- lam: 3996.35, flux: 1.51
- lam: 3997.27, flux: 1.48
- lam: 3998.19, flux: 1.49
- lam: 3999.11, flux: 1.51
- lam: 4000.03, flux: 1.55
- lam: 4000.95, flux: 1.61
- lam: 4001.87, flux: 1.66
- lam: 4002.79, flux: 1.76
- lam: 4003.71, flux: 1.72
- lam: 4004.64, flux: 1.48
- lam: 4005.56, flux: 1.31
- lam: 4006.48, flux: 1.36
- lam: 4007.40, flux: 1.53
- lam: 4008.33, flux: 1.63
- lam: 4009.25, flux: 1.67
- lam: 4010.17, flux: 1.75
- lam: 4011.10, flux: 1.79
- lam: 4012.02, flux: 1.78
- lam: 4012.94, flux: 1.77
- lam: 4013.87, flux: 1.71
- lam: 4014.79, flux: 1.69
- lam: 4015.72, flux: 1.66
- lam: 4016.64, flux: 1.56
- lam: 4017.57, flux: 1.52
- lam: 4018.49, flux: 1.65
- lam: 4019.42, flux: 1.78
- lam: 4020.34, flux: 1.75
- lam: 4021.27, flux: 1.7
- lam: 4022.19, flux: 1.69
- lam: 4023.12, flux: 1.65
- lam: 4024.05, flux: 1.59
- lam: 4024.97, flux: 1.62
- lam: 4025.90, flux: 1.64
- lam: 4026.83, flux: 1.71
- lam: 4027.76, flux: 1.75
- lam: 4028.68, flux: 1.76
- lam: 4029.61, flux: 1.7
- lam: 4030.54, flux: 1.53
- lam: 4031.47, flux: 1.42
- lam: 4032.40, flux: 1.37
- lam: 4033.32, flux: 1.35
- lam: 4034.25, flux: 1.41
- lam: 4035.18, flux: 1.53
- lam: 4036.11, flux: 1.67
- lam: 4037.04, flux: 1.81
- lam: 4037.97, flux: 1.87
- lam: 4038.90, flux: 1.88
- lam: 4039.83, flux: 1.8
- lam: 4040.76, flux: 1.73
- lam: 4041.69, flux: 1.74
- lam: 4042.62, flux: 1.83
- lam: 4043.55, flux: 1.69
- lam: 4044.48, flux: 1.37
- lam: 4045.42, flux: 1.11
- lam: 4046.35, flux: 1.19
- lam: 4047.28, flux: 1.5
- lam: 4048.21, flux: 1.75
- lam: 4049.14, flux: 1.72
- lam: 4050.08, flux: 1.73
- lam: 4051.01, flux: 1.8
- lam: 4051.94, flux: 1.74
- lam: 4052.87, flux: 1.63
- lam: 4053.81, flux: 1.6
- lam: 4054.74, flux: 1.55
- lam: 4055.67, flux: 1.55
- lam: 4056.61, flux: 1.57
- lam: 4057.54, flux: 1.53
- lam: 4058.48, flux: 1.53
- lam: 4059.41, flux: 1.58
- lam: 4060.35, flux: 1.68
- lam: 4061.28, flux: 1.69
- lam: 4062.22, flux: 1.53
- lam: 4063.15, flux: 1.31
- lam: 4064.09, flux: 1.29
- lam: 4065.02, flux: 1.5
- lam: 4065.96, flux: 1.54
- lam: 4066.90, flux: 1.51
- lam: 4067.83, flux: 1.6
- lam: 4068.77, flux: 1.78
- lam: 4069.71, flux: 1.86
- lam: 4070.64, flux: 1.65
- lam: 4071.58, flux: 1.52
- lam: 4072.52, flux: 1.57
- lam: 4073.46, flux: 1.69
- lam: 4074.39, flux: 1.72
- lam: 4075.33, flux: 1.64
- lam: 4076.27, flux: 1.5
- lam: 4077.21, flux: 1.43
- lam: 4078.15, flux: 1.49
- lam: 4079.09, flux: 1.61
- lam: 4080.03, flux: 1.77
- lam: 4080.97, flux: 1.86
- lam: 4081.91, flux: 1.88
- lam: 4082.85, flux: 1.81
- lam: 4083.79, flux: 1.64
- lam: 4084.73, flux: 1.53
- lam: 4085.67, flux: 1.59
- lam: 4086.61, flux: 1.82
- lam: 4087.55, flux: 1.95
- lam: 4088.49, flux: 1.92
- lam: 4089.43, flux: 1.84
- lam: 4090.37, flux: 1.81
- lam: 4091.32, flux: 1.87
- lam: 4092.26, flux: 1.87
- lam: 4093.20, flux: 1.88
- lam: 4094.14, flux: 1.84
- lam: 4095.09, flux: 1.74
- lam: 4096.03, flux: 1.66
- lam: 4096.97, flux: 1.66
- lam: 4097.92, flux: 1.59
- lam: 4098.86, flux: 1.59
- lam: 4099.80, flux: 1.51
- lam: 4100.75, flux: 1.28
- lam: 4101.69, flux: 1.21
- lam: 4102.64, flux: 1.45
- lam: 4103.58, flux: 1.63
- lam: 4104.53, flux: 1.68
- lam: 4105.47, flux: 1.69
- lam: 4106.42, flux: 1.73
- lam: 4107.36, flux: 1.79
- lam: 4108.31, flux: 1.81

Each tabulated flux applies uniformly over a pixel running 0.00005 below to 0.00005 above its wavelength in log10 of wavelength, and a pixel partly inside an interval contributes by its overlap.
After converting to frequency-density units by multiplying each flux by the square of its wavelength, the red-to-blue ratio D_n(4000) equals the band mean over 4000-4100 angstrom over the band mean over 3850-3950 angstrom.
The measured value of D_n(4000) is 1.79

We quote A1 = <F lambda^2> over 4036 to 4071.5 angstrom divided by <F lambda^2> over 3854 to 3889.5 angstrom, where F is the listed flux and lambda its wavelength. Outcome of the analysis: 1.8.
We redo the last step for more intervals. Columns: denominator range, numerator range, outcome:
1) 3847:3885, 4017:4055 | 1.77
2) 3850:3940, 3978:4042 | 1.73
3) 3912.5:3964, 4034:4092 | 1.81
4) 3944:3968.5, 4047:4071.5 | 1.57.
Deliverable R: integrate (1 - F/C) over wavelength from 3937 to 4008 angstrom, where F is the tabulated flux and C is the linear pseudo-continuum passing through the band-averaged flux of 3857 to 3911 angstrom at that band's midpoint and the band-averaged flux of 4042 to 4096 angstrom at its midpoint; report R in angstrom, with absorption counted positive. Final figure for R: 7.74 angstrom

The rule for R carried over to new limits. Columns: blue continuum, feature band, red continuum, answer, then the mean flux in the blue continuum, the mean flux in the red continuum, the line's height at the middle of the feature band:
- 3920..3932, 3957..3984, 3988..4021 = 6.2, 0.776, 1.61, 1.25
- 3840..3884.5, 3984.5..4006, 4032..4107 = -2.2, 1.02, 1.63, 1.41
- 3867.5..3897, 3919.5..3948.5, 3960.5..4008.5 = 9.6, 1.02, 1.24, 1.13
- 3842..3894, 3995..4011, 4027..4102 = -1.4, 1.03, 1.63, 1.44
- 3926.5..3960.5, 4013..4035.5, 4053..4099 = -4.2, 0.913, 1.66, 1.37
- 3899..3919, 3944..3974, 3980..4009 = 9.1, 1.24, 1.54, 1.41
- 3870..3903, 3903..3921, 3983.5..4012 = -0.8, 1.05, 1.57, 1.17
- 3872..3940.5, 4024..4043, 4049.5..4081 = -2.3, 0.981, 1.6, 1.48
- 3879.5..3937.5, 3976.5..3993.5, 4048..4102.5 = -2.4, 0.994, 1.65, 1.29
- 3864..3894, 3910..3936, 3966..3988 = 3.6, 1.02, 1.04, 1.03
